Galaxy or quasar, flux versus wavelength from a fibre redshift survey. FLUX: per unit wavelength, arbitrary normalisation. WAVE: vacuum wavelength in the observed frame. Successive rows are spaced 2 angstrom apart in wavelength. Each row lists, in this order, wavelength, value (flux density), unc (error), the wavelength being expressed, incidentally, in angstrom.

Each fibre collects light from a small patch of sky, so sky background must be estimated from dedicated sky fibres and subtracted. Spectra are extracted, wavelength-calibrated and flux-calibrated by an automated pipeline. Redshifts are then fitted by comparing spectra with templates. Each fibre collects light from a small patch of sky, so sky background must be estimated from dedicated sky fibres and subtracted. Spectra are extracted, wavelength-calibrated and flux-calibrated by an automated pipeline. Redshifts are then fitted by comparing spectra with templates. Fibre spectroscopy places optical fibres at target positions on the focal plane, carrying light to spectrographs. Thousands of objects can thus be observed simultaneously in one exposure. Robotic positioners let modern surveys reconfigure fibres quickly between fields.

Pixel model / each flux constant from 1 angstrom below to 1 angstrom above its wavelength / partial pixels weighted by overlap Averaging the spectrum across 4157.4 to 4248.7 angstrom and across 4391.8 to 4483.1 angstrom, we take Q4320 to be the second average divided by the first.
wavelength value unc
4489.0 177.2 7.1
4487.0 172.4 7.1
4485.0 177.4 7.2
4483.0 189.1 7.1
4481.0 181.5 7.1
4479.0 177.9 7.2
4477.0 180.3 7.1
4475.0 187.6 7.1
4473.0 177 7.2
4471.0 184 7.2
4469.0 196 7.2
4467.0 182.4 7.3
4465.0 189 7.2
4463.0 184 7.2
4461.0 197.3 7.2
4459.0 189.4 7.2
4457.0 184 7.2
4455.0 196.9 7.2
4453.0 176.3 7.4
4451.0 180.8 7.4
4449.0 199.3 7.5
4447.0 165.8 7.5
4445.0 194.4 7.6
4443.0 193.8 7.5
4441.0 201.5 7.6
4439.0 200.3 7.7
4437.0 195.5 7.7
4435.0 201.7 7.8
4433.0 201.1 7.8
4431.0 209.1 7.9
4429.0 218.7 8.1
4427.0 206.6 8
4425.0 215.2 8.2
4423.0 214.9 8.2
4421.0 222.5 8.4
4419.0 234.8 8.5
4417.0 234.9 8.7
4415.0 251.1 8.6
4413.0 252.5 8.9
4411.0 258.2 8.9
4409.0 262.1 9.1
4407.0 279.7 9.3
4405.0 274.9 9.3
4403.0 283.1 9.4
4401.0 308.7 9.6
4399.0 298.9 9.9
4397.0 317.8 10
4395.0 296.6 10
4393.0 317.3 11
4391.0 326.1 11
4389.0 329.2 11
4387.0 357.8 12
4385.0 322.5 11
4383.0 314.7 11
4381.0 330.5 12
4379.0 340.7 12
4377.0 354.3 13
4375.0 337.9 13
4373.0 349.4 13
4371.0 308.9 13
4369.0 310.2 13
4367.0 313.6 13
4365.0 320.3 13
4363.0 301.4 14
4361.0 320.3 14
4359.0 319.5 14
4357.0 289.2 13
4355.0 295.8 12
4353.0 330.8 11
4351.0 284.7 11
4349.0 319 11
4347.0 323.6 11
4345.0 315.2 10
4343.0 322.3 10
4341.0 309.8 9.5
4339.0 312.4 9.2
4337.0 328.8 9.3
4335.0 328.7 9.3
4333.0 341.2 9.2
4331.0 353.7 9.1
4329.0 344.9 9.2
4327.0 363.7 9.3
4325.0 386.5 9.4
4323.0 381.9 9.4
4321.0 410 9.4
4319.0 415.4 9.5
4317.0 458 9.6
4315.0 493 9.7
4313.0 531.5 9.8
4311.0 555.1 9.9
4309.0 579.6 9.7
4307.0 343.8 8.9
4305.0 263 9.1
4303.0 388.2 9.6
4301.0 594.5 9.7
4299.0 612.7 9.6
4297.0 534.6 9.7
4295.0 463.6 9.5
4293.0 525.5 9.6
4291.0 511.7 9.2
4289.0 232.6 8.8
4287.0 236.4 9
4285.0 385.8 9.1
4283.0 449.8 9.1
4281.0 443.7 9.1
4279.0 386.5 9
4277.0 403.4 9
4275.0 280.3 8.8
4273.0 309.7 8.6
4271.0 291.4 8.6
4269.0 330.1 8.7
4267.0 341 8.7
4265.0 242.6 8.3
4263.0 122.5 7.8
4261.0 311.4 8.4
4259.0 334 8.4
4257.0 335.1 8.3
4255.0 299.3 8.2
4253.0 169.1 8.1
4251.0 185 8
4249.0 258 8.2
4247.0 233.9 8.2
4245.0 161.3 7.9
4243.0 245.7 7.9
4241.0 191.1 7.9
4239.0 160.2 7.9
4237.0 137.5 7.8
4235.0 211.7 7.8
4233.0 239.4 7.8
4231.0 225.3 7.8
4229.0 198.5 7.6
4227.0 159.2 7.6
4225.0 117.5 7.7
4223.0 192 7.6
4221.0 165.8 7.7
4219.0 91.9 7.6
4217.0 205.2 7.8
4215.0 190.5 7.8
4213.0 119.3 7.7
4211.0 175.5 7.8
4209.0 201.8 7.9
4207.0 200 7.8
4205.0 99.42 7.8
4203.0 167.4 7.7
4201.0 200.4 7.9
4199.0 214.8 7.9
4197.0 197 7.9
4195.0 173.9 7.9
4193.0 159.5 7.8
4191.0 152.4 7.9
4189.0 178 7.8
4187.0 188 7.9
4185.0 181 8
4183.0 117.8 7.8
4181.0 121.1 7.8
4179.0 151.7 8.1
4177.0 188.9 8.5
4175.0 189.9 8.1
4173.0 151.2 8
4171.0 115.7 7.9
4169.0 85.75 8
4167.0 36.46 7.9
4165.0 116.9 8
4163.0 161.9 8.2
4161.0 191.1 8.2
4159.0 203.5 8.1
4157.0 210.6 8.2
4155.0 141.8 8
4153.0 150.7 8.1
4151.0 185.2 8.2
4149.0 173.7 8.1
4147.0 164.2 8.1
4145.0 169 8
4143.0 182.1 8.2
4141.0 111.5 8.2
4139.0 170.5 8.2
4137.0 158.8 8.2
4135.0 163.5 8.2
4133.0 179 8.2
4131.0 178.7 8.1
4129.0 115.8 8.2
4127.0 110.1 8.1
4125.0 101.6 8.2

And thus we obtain 1.30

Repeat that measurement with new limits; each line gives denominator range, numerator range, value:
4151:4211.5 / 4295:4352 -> 2.49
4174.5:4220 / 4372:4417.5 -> 1.82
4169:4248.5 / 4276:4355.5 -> 2.30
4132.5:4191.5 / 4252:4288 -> 2.02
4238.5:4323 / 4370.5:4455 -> 0.72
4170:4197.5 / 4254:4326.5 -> 2.44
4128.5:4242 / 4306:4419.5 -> 2.04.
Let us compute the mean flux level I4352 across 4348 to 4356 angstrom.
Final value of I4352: 308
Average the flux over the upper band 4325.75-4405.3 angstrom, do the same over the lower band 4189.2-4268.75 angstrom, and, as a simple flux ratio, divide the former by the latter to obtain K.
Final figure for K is 1.60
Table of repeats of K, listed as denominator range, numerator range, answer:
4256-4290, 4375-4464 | 0.78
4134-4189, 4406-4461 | 1.37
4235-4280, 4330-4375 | 1.23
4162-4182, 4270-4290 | 2.59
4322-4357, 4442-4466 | 0.57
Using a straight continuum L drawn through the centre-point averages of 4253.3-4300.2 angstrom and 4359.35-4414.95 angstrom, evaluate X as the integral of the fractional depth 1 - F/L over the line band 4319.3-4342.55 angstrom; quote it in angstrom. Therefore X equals -1.1 angstrom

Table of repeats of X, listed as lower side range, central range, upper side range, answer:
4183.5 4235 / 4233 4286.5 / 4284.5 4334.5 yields 5.4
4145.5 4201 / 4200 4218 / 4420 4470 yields -0.9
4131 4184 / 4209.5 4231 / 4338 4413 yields 3.7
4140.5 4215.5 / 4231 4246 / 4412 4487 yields -2.2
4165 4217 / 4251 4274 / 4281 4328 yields 4.1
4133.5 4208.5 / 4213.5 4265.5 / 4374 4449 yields -4.3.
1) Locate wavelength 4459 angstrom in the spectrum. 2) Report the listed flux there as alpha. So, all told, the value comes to 189.4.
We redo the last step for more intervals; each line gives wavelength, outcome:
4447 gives 165.8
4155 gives 141.8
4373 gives 349.4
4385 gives 322.5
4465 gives 189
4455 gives 196.9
